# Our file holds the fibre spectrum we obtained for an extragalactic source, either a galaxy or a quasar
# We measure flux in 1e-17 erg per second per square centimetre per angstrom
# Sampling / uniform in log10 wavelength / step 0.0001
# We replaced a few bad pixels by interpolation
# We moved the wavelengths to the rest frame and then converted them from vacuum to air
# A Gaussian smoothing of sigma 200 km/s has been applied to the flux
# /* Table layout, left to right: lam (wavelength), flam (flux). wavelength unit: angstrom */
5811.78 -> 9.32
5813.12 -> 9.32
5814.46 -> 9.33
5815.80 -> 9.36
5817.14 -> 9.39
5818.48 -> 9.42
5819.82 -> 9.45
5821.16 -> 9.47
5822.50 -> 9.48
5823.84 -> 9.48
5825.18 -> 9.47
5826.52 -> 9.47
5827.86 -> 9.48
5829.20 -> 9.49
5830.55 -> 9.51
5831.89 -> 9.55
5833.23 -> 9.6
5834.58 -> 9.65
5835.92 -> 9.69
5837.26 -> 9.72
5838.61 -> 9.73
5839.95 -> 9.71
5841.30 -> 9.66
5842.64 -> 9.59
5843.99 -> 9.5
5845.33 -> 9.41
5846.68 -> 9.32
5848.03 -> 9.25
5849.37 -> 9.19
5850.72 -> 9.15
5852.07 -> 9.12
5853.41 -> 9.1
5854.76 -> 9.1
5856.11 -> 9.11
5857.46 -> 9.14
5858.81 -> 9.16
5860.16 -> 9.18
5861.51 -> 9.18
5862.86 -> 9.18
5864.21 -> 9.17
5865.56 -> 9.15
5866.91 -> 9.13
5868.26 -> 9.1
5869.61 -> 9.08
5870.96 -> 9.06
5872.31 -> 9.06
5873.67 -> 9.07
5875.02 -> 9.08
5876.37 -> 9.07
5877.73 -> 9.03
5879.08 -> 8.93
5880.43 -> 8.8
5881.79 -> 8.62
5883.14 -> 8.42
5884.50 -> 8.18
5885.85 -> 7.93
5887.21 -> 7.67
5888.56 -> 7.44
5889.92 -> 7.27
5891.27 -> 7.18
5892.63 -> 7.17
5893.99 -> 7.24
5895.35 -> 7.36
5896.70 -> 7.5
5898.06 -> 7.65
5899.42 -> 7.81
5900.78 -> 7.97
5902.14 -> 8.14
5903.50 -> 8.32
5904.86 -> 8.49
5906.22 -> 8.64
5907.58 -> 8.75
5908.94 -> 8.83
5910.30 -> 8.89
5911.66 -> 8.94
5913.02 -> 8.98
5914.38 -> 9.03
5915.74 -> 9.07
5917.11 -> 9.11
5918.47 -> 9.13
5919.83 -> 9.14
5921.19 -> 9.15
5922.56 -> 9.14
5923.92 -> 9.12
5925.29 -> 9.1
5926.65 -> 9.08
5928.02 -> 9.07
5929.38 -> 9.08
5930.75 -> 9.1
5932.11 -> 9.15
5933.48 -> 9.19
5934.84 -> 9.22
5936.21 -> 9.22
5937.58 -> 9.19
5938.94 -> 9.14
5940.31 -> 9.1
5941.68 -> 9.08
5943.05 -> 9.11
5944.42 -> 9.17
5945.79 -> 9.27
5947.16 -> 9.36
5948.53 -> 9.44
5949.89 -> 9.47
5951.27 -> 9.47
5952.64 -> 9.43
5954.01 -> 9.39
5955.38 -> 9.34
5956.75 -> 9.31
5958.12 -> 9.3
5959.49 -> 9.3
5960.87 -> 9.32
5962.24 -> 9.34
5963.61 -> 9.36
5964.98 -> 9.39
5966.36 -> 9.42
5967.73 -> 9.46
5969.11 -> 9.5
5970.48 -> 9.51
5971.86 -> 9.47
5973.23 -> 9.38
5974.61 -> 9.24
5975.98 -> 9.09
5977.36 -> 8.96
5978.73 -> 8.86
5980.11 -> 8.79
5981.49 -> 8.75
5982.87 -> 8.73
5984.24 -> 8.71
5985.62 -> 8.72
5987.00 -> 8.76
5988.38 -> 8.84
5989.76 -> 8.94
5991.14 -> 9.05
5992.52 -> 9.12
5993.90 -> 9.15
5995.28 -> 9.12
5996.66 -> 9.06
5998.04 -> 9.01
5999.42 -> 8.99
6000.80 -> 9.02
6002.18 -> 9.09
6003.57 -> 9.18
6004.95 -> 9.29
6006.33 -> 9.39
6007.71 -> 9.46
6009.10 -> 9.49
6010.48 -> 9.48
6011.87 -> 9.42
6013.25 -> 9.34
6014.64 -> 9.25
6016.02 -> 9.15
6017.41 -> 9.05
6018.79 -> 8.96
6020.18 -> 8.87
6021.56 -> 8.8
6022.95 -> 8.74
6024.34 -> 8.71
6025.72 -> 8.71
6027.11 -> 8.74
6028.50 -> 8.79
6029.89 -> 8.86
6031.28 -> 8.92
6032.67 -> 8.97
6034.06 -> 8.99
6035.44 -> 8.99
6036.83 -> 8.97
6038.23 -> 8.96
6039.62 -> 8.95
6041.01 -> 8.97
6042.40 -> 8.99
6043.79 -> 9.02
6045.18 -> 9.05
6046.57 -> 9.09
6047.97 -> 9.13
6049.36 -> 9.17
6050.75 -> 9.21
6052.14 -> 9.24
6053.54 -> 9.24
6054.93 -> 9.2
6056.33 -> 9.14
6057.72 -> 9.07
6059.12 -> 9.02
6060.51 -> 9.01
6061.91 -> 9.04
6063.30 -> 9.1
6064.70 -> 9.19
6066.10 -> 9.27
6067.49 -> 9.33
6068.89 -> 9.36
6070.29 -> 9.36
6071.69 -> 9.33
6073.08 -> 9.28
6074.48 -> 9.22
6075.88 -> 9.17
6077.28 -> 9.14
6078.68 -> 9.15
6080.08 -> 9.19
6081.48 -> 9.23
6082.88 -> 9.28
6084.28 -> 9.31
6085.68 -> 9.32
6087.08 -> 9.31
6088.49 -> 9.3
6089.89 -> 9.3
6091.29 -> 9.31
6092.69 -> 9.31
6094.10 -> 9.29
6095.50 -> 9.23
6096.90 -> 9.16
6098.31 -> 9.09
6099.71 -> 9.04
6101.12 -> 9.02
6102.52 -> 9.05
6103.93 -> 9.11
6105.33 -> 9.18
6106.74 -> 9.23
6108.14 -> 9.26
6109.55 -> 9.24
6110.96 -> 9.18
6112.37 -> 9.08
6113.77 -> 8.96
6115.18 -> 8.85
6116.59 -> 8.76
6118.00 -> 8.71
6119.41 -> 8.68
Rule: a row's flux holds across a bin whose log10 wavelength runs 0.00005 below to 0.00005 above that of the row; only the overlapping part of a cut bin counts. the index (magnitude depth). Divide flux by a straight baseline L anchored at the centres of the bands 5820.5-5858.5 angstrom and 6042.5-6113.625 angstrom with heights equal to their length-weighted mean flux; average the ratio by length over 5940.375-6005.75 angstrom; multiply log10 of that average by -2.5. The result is 0.01 mag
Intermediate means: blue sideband 9.43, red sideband 9.19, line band 9.17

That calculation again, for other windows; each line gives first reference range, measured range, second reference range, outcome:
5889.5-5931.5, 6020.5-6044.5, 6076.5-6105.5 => 0.01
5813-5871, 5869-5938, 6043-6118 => 0.09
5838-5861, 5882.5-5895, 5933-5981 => 0.22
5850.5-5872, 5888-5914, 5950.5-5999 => 0.14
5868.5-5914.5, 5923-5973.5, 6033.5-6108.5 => -0.08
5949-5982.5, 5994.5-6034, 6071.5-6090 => 0.02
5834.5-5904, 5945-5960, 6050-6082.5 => -0.05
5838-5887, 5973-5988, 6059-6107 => 0.03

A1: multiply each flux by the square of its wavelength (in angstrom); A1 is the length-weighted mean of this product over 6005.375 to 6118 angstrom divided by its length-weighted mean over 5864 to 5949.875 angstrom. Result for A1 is 1.10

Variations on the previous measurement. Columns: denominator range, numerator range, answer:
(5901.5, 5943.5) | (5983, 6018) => 1.04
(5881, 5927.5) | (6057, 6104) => 1.17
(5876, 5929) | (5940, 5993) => 1.11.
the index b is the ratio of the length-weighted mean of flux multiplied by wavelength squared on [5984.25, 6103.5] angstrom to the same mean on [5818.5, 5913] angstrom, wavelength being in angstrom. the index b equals 1.09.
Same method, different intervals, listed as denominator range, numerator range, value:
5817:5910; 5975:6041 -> 1.06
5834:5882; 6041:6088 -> 1.07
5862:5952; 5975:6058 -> 1.07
